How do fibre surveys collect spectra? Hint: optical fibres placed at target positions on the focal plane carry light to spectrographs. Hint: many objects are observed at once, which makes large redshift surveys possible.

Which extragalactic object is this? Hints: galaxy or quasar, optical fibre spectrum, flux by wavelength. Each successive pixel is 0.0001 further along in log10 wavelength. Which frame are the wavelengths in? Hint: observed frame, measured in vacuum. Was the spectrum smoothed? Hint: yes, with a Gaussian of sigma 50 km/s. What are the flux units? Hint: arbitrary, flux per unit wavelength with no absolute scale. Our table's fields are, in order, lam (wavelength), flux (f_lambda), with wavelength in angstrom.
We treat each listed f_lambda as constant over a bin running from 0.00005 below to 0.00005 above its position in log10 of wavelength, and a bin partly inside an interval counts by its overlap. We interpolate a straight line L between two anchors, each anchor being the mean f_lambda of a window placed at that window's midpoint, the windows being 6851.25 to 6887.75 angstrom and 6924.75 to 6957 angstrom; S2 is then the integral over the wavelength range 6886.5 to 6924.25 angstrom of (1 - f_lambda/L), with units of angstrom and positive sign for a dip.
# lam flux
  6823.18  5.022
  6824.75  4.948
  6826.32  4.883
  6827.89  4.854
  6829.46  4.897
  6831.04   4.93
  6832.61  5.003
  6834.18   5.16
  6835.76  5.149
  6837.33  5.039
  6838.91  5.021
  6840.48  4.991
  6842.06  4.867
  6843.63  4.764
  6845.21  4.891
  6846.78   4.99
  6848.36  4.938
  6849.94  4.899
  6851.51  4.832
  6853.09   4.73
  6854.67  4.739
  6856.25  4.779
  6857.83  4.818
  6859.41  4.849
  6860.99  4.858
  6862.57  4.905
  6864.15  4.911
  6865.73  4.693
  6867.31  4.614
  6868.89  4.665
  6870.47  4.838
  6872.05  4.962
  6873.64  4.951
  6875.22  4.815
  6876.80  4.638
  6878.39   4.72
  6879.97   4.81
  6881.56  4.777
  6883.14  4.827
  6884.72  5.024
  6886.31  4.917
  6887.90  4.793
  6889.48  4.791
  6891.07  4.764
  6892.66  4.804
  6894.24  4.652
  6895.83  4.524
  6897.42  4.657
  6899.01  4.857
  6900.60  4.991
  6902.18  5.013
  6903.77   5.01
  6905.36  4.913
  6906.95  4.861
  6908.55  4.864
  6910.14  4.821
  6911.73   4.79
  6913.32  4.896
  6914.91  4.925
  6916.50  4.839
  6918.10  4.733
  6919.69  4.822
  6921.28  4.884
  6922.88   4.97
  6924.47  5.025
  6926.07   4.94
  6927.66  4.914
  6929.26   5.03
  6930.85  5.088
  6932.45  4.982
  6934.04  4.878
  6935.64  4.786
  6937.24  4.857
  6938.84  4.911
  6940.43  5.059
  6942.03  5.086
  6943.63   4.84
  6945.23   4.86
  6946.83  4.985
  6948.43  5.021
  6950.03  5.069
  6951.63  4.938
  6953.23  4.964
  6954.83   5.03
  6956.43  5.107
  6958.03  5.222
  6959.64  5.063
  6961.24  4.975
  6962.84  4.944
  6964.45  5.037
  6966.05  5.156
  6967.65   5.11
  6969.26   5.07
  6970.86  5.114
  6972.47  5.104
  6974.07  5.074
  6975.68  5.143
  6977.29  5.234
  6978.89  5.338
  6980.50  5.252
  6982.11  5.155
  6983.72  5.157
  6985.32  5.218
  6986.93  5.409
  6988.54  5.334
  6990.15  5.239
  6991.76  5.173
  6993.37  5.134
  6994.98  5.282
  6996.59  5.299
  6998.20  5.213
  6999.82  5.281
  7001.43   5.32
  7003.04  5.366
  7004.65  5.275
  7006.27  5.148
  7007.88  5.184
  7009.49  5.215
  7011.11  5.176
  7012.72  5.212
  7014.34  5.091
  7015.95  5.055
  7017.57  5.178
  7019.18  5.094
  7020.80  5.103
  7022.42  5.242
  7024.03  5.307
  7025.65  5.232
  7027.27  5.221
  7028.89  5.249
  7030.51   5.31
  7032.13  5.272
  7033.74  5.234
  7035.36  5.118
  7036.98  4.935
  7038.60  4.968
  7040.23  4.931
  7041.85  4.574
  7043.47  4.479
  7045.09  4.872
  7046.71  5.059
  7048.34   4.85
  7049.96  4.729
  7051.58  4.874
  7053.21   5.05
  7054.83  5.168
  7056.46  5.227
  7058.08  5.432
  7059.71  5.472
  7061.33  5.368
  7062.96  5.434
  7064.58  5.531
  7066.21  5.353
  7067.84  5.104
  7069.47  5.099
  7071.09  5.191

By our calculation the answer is 0.4 angstrom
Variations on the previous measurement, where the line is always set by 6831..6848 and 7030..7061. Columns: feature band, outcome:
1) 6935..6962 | 0.1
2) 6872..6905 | 1.2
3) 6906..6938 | 0.7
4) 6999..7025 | -0.9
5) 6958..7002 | -1.4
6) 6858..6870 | 0.5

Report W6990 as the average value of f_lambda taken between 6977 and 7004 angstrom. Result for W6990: 5.26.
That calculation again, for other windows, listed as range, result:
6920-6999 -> 5.07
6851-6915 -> 4.82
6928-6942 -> 4.96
